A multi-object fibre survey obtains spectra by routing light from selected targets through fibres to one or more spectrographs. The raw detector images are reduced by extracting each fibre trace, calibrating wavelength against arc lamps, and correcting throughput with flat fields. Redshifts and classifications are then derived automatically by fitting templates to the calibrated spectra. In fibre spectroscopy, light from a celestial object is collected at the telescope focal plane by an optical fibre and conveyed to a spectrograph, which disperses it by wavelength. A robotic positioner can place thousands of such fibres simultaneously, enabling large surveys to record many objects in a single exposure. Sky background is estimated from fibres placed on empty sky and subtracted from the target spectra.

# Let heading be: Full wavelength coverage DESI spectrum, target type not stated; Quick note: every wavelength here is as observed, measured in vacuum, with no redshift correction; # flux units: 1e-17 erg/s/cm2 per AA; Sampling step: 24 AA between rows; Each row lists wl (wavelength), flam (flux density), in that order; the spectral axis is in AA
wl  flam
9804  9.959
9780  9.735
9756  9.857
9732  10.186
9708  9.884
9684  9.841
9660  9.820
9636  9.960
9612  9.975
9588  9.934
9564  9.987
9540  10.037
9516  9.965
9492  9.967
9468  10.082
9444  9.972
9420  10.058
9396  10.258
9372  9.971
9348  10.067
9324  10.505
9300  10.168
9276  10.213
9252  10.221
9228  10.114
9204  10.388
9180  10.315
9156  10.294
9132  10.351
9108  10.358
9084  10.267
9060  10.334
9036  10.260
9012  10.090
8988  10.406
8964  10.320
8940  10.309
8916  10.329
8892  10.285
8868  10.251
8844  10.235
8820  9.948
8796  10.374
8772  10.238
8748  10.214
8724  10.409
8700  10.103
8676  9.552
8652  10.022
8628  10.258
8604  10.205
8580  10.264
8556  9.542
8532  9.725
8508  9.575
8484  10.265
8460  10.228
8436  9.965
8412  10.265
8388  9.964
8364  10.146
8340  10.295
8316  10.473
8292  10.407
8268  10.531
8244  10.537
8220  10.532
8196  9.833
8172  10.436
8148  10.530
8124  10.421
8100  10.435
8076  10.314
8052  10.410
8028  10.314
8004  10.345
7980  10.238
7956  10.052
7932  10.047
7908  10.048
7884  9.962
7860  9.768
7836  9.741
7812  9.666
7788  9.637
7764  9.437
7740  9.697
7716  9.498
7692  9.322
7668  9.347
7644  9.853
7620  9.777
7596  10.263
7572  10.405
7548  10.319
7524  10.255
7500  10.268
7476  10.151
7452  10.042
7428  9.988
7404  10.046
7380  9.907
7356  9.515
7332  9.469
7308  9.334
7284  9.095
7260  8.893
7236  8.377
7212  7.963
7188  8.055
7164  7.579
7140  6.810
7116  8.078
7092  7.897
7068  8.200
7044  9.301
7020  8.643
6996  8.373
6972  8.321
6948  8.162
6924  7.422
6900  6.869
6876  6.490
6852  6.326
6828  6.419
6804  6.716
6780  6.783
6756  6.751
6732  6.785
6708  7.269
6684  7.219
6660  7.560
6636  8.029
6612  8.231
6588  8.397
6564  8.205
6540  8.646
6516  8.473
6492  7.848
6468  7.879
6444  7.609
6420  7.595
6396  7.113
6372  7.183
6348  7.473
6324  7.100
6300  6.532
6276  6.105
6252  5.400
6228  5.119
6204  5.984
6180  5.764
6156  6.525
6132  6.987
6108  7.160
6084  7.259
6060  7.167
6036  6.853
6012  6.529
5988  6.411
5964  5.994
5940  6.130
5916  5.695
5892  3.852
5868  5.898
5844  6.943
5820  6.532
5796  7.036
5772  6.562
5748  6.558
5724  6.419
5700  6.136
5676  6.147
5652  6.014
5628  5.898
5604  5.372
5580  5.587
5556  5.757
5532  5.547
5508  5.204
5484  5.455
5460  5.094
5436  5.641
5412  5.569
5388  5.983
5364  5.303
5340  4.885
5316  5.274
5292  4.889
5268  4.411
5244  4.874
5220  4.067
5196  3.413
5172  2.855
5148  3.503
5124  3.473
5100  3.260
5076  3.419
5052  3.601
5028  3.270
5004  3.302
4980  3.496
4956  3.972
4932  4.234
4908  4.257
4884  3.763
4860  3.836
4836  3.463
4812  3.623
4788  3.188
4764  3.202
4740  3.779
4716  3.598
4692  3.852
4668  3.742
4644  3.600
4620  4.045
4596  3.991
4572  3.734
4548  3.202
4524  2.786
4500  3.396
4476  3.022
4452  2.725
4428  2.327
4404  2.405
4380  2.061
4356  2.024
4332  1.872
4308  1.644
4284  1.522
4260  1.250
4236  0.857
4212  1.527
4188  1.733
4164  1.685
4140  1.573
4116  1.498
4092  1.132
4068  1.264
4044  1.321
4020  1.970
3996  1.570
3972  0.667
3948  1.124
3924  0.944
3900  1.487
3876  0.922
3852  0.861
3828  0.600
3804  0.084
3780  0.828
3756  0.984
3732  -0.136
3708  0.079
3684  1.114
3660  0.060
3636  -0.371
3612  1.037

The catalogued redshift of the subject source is 0.00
